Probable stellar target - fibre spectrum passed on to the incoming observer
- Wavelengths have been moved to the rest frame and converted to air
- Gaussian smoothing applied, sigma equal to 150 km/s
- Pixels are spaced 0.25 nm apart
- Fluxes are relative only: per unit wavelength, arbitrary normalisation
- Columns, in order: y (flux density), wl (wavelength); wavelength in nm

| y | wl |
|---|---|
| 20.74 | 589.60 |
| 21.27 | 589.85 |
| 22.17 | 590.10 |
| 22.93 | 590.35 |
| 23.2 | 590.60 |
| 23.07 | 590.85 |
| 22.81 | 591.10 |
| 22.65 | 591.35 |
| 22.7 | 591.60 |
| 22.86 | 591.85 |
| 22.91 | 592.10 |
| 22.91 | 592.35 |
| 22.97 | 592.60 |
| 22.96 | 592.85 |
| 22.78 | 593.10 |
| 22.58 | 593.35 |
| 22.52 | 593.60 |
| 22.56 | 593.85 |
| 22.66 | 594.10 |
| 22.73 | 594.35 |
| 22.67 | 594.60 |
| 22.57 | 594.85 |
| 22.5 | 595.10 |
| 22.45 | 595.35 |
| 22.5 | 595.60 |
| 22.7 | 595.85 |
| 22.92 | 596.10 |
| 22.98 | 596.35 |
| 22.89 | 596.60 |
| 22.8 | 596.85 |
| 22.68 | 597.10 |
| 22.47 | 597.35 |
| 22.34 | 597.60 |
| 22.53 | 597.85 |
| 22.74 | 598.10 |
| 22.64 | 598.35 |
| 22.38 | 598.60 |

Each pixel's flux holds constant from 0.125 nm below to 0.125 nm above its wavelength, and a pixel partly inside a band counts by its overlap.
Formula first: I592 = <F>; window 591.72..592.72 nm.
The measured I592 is 22.9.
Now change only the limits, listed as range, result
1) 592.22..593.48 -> 22.8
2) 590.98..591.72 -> 22.7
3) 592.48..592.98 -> 23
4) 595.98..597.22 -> 22.9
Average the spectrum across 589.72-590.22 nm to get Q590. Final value 21.7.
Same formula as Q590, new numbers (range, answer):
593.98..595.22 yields 22.6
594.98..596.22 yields 22.6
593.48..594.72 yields 22.6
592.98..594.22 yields 22.6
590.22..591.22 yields 23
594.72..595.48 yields 22.5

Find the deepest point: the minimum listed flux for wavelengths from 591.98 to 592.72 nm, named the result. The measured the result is 22.91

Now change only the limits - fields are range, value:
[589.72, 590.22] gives 21.27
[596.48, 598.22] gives 22.34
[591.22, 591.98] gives 22.65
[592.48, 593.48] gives 22.58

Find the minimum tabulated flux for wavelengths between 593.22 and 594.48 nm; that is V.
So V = 22.52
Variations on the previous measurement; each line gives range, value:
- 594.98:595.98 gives 22.45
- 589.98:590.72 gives 22.17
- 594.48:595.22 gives 22.5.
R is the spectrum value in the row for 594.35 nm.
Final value 22.73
